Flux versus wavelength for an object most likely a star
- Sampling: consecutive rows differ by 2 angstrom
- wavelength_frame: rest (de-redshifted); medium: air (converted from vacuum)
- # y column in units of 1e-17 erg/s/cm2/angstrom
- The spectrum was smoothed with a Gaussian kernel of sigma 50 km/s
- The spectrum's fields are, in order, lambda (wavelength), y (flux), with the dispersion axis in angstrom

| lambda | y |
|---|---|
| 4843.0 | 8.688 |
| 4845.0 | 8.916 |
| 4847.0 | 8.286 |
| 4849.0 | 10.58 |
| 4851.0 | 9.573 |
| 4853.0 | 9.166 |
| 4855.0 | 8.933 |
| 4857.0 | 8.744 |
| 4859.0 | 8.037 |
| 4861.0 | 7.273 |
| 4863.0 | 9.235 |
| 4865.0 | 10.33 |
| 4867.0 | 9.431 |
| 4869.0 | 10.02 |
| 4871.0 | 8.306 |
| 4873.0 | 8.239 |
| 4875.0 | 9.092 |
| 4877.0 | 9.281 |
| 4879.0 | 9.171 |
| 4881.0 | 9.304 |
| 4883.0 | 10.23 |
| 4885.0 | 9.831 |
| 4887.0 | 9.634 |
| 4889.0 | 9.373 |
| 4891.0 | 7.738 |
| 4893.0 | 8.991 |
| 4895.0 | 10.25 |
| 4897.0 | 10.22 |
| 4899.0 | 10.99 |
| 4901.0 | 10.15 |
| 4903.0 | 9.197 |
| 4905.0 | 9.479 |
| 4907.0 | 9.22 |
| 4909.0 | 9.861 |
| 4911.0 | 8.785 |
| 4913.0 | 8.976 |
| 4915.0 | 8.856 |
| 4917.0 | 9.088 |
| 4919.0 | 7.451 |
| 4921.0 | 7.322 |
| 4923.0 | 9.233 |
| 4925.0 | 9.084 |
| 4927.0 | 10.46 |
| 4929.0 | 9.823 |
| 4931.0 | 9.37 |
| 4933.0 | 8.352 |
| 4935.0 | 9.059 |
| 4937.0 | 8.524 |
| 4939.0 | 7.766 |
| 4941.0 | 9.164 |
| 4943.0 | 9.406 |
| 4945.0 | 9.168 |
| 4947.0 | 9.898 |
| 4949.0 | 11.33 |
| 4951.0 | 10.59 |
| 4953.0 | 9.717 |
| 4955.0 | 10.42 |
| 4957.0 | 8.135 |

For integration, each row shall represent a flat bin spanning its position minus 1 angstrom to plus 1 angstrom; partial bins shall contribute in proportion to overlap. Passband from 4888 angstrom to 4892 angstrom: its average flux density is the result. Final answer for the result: 8.56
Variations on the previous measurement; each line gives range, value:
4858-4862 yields 7.66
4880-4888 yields 9.75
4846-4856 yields 9.31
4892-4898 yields 9.82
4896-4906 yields 10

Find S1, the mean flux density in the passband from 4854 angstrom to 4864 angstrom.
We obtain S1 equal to 8.44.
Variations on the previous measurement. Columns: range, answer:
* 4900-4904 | 9.67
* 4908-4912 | 9.32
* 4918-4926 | 8.27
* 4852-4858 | 8.95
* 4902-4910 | 9.44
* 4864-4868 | 9.88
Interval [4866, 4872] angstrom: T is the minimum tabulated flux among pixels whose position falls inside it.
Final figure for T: 8.306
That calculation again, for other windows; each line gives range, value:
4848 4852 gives 9.573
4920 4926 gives 7.322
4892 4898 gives 8.991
